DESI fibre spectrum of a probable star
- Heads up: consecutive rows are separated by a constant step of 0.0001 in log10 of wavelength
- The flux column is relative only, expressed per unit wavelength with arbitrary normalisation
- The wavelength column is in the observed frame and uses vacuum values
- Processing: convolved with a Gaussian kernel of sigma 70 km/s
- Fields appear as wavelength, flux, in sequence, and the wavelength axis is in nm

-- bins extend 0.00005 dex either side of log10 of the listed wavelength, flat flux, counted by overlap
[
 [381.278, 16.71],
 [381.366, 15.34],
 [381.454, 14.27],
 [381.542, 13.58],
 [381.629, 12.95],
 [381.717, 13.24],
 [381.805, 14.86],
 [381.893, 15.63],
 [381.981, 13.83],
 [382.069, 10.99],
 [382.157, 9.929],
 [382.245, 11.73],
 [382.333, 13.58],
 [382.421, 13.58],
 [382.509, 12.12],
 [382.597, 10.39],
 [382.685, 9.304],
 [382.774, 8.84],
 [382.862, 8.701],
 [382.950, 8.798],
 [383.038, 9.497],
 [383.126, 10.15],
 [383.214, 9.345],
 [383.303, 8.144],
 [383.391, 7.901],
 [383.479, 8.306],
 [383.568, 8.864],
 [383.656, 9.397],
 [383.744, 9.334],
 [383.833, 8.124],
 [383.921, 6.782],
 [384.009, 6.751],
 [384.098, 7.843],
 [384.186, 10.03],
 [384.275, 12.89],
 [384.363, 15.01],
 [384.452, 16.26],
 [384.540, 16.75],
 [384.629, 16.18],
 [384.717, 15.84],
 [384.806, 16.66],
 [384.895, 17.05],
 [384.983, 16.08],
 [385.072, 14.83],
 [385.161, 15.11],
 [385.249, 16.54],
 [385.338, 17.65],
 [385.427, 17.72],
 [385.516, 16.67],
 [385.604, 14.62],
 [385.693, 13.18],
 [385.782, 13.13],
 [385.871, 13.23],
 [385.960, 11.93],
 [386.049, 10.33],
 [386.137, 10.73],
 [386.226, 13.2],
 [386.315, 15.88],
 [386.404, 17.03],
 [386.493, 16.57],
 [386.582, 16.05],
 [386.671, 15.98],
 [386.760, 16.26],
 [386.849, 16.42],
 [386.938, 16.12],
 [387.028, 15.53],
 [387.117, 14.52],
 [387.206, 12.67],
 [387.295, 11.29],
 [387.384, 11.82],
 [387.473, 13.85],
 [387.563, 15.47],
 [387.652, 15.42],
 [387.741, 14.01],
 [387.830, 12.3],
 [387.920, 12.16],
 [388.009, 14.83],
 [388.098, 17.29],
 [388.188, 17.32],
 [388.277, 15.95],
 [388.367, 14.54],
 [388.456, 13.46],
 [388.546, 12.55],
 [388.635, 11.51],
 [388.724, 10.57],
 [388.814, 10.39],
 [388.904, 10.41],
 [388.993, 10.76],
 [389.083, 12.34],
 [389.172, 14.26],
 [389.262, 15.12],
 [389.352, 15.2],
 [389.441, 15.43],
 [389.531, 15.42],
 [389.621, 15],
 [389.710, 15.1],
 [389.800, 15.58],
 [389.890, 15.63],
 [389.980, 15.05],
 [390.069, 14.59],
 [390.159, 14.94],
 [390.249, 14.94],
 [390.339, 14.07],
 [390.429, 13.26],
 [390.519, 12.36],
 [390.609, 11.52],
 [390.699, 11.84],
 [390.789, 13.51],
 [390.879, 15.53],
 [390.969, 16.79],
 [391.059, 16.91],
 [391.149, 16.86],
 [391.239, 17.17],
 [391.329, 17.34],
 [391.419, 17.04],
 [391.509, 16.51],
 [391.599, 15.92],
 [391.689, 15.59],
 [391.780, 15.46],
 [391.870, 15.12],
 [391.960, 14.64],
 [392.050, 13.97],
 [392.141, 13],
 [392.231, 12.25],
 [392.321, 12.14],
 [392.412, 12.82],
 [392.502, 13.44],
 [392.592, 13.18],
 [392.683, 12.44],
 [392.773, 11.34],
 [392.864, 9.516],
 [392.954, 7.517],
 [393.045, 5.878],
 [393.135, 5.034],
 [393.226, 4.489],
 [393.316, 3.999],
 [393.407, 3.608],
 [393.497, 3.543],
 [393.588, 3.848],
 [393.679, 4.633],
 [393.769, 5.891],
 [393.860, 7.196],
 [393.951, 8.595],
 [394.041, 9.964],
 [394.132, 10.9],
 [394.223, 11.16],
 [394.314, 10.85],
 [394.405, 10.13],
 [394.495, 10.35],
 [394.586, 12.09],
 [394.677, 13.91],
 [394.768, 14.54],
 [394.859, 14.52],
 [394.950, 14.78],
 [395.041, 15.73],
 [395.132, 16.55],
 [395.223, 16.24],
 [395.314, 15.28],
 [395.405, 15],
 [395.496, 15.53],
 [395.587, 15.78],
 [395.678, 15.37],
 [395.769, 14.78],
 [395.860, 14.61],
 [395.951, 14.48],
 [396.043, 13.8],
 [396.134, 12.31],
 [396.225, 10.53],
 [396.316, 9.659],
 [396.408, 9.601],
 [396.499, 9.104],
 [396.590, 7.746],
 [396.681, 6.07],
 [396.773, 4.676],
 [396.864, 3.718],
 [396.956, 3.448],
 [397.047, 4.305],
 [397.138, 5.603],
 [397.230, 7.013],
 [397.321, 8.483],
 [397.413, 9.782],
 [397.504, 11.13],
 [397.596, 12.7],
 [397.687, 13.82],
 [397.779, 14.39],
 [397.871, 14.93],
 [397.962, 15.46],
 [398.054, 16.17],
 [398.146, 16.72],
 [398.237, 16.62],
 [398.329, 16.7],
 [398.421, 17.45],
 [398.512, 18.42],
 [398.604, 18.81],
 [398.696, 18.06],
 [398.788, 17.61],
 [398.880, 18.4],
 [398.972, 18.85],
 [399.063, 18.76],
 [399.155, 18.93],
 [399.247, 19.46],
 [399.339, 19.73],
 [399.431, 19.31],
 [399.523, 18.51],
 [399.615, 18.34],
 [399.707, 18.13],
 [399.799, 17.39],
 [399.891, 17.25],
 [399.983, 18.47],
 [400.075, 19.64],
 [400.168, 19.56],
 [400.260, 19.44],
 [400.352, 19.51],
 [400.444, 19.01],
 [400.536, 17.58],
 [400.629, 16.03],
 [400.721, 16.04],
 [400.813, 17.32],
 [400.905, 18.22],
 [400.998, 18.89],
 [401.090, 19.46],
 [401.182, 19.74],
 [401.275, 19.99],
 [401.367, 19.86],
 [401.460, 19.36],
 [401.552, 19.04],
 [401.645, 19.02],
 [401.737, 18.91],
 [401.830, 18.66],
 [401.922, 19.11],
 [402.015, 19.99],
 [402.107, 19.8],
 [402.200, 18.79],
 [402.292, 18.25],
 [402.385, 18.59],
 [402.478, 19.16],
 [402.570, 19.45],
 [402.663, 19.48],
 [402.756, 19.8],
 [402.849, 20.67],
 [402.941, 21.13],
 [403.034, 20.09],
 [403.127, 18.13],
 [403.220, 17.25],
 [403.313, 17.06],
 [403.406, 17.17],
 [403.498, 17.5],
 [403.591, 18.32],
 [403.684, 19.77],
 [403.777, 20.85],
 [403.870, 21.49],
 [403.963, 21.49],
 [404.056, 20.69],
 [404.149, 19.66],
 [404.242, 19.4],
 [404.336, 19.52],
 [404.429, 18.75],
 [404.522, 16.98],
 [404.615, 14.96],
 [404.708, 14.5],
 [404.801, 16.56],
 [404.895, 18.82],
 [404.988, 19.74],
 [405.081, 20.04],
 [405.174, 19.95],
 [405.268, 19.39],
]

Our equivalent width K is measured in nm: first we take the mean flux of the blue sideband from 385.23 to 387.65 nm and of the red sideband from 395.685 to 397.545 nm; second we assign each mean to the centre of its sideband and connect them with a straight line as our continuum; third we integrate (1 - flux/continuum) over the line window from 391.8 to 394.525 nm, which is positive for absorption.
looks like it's 0.405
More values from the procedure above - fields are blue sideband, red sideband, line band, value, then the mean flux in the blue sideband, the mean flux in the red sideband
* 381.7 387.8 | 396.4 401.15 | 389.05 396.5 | 0.761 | 12.9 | 15.1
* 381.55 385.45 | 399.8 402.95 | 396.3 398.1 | 0.828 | 12.1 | 18.9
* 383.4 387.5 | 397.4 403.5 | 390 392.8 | 0.169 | 13.6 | 18.1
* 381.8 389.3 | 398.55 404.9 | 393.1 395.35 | 0.871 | 13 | 18.8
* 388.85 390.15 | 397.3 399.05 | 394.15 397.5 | 0.866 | 14.3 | 15.7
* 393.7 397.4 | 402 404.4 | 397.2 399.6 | -0.324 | 11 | 19.4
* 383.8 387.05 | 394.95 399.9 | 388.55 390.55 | 0.065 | 14.3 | 14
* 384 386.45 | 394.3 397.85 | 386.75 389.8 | -0.093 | 14.4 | 11.5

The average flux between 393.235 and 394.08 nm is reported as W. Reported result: 5.62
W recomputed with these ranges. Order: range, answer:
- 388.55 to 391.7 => 14.4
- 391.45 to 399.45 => 12.3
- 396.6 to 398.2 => 9.9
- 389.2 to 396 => 12.8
